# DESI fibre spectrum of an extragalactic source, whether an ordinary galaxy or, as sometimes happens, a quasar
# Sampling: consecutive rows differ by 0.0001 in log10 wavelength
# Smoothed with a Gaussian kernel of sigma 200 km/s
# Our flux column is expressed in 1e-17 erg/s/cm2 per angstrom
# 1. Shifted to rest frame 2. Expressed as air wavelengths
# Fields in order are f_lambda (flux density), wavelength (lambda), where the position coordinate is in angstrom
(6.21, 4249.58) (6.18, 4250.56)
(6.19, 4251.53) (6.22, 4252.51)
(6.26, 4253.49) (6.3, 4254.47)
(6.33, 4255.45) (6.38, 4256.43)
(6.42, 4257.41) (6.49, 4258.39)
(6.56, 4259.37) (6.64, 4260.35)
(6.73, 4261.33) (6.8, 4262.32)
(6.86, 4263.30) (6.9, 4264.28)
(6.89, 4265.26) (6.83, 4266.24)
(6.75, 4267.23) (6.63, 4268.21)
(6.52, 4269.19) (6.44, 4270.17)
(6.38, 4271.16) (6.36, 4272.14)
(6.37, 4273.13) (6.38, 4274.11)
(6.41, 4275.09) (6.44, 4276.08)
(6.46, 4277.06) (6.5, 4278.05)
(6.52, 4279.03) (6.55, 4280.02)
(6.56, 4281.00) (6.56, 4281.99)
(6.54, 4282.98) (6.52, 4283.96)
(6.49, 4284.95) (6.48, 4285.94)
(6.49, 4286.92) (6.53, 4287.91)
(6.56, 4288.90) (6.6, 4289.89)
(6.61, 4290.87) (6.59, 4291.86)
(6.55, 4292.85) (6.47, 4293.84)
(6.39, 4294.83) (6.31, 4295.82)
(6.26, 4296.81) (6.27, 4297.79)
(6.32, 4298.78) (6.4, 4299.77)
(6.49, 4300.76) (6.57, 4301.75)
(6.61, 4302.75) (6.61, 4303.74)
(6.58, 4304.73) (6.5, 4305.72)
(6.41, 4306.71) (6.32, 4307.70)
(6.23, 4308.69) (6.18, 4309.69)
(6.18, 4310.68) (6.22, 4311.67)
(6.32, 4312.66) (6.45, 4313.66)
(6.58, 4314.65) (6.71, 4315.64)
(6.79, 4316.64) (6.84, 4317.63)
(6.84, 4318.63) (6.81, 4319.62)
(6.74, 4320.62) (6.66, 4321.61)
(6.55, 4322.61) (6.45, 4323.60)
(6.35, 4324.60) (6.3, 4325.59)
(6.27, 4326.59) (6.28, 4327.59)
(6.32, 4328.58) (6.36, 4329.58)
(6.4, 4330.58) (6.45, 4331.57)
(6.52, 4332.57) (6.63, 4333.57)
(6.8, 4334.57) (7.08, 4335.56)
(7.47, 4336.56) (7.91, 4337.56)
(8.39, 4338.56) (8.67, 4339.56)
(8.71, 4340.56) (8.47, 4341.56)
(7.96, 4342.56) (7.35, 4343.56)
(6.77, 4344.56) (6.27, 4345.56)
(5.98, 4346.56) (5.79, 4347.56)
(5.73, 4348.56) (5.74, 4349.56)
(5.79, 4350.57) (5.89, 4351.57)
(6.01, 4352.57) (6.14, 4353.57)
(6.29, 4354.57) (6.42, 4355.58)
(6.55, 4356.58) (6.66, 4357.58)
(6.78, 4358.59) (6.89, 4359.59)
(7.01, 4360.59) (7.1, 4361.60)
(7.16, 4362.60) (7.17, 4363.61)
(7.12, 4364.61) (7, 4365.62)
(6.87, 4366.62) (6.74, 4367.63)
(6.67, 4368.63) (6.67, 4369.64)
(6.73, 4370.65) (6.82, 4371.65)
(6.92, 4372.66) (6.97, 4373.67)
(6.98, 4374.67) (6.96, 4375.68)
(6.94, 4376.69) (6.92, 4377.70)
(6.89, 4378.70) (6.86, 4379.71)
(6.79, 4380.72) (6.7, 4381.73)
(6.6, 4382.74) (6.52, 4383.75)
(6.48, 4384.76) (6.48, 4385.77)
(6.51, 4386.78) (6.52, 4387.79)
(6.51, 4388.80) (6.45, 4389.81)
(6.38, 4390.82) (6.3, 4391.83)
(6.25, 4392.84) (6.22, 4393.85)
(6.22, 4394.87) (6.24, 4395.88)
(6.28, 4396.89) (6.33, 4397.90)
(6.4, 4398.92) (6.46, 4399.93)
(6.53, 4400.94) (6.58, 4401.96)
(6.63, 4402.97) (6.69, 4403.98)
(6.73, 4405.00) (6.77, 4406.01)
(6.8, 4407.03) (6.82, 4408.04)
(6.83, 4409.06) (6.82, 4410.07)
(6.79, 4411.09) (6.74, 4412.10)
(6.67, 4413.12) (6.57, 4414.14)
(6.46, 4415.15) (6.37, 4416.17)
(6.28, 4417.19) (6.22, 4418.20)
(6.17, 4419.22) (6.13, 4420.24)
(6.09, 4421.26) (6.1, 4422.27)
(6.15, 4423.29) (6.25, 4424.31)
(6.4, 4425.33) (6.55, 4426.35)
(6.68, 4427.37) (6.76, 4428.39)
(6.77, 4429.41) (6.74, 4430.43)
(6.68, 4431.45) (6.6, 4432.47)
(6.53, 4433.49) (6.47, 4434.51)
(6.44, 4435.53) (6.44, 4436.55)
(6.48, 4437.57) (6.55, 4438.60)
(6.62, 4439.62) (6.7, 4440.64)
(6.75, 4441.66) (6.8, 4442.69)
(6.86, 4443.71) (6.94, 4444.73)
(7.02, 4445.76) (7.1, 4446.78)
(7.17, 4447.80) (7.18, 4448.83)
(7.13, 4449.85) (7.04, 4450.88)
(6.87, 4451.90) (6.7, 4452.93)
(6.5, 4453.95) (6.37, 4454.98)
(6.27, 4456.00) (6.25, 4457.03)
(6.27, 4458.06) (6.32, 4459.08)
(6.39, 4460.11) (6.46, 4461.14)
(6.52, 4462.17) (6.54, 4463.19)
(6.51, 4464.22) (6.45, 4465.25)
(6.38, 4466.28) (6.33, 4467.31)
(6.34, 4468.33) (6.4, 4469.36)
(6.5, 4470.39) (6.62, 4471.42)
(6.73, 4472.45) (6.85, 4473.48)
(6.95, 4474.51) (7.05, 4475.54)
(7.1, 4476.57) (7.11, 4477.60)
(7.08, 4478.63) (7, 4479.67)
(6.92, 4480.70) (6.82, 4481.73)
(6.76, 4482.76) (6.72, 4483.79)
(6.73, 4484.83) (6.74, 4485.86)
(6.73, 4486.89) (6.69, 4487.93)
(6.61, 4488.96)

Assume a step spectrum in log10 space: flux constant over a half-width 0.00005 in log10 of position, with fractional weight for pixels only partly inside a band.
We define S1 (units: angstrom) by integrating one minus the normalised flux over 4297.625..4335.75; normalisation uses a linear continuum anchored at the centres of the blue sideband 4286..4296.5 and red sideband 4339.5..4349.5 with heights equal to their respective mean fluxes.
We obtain 1.50 angstrom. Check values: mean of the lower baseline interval 6.5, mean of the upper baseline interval 7.04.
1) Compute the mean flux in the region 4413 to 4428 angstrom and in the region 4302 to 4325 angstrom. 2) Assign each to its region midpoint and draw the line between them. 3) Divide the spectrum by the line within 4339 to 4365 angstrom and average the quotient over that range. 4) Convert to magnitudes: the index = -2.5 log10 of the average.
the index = -0.06 mag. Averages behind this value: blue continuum 6.52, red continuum 6.33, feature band 6.79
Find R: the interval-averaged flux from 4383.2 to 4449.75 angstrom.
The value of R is 6.56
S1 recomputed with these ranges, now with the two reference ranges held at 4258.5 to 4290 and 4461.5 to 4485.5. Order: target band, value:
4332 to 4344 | -1.9 angstrom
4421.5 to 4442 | 0.5 angstrom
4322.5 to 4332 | 0.3 angstrom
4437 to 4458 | -0.2 angstrom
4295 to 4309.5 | 0.4 angstrom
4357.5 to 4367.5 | -0.5 angstrom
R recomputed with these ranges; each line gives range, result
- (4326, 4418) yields 6.7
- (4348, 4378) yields 6.65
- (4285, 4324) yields 6.5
